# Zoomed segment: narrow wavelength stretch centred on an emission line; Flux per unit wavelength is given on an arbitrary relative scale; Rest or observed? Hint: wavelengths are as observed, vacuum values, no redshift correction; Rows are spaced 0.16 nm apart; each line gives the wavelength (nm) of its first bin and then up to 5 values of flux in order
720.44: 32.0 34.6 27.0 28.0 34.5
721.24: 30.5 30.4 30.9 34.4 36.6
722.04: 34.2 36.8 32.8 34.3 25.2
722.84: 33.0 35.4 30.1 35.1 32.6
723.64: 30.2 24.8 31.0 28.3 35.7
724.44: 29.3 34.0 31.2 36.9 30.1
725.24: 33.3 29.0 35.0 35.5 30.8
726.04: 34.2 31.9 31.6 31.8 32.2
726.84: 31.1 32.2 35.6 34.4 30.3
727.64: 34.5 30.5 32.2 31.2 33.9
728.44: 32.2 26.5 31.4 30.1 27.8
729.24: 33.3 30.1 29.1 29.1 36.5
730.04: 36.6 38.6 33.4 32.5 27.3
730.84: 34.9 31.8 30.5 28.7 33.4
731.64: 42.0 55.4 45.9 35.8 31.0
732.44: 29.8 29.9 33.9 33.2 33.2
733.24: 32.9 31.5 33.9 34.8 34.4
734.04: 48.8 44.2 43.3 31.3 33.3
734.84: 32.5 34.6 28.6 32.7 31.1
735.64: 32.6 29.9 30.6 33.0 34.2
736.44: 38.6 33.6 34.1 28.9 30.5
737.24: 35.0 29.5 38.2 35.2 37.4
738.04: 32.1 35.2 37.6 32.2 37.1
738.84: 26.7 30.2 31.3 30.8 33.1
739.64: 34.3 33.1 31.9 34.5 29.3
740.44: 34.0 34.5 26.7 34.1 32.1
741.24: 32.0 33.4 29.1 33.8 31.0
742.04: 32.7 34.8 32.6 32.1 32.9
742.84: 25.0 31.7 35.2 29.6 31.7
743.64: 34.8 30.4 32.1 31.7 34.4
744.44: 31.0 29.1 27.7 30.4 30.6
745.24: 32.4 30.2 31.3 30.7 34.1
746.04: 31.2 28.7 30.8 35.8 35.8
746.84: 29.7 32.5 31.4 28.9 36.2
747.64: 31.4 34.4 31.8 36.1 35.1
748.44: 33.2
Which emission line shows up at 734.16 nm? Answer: [N II]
